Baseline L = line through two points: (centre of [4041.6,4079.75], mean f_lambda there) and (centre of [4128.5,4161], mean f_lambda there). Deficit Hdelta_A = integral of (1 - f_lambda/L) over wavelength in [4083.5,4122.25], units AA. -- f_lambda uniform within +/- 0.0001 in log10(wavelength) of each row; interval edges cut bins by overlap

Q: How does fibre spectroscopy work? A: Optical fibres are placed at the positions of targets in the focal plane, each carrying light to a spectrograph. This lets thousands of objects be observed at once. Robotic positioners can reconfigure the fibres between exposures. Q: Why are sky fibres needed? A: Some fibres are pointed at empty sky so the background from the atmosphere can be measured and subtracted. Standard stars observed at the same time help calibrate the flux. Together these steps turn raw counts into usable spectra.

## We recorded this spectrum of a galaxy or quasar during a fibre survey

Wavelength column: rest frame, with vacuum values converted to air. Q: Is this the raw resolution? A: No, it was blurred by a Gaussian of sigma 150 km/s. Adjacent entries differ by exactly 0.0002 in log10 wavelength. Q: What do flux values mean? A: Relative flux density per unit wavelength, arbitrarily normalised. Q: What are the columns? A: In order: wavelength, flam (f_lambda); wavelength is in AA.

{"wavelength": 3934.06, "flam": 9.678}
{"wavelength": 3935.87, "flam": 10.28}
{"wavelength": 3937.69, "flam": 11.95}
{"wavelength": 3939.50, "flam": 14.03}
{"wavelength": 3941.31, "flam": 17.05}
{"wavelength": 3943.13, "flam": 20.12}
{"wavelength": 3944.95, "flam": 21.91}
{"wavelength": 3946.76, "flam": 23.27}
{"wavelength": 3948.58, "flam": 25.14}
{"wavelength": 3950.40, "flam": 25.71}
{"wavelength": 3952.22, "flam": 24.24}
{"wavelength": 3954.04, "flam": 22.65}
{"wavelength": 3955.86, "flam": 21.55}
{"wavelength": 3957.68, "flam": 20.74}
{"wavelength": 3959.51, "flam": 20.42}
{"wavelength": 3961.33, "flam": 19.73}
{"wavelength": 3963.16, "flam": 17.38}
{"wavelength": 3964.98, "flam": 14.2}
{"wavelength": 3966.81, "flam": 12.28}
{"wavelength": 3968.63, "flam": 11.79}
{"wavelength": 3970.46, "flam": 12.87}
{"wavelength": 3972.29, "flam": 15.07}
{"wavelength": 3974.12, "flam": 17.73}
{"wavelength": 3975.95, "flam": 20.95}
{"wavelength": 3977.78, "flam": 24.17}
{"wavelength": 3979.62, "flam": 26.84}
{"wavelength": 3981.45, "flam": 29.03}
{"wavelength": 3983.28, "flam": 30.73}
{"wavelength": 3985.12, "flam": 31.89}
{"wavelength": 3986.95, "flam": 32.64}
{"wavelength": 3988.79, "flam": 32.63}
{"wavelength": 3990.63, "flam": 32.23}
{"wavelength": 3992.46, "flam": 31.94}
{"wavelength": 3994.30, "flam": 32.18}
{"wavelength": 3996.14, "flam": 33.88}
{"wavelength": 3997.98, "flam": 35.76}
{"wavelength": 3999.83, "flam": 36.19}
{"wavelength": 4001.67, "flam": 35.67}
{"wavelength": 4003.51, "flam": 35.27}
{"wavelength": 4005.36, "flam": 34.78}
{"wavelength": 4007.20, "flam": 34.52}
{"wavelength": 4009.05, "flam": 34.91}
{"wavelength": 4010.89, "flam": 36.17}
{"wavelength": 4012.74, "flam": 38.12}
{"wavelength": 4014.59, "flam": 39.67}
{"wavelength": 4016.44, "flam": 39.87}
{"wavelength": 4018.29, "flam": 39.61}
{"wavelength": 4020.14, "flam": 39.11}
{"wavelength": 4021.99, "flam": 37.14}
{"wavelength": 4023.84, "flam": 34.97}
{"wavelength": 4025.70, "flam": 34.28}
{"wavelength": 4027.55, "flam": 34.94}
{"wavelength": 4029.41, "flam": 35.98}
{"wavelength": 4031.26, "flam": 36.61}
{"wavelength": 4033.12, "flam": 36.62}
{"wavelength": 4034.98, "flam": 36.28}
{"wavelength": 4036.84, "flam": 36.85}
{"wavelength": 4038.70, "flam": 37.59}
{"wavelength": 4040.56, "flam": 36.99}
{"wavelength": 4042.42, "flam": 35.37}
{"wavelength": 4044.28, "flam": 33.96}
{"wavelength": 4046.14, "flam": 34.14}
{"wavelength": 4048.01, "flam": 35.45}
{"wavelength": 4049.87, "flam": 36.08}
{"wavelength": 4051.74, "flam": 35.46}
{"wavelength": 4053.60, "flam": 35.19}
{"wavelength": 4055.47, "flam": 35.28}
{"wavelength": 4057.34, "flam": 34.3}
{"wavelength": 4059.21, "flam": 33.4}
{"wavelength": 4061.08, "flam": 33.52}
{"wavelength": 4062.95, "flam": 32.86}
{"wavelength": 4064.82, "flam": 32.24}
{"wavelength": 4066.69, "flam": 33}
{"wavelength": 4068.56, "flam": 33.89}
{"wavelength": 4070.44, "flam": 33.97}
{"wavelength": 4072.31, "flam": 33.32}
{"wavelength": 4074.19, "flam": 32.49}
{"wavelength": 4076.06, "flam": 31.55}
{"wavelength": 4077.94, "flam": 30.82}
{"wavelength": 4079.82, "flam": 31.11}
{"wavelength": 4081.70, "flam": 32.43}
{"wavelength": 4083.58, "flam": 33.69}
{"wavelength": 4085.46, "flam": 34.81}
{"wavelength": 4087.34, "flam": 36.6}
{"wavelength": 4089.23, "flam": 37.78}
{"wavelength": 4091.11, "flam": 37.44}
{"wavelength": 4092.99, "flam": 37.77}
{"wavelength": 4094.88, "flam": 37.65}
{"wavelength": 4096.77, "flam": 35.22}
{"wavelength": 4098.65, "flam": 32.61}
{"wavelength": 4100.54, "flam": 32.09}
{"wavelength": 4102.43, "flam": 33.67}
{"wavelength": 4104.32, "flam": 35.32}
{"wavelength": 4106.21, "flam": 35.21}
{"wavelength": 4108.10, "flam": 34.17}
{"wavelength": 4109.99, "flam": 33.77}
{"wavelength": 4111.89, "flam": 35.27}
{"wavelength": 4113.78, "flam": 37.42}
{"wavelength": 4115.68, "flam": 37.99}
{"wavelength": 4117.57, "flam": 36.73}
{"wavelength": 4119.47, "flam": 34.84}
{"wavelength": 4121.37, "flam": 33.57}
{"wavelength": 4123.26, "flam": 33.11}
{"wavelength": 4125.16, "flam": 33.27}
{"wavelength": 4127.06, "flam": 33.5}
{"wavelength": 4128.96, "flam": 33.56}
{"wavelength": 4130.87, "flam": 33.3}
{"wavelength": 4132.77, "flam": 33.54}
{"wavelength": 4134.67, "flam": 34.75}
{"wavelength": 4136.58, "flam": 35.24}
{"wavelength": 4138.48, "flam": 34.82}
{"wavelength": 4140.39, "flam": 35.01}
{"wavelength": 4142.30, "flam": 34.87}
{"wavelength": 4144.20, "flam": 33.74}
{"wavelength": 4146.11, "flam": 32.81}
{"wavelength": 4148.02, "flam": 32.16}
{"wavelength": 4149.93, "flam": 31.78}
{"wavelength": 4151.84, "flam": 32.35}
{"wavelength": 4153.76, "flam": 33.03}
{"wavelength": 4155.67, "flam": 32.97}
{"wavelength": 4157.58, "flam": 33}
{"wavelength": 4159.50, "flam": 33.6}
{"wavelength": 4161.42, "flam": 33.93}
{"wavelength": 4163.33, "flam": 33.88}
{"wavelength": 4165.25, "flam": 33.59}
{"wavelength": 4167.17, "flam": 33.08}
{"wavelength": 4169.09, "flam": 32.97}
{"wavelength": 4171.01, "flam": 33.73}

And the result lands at -2.1 AA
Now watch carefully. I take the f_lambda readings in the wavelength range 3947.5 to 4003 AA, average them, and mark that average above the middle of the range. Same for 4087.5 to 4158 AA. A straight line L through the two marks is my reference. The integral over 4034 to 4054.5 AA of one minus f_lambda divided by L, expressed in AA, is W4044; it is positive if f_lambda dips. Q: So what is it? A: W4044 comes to -4.4 AA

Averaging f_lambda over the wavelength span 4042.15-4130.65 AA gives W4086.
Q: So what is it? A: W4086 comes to 34.4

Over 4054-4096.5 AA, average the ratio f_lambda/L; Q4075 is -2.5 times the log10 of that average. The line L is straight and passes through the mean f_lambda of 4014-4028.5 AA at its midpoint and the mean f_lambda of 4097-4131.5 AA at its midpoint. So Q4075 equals 0.05 mag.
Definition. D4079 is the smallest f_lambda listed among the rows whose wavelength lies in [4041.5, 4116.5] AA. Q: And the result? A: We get 30.82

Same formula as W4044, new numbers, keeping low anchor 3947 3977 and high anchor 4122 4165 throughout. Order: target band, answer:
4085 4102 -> -3.57 AA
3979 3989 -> -4.72 AA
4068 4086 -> -2.88 AA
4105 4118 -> -1.99 AA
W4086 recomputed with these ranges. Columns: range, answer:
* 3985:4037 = 35.6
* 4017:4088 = 34.8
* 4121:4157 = 33.5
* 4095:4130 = 34.6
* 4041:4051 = 35.1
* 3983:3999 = 32.7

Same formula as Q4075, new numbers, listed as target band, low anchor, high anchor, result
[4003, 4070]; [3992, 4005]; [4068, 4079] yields -0.066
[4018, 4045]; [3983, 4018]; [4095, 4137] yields -0.049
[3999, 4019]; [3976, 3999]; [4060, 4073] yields -0.169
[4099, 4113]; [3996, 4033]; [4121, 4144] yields 0.013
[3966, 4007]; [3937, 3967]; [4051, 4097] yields -0.150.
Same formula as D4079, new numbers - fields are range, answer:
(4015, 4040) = 34.28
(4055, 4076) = 32.24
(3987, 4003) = 31.94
